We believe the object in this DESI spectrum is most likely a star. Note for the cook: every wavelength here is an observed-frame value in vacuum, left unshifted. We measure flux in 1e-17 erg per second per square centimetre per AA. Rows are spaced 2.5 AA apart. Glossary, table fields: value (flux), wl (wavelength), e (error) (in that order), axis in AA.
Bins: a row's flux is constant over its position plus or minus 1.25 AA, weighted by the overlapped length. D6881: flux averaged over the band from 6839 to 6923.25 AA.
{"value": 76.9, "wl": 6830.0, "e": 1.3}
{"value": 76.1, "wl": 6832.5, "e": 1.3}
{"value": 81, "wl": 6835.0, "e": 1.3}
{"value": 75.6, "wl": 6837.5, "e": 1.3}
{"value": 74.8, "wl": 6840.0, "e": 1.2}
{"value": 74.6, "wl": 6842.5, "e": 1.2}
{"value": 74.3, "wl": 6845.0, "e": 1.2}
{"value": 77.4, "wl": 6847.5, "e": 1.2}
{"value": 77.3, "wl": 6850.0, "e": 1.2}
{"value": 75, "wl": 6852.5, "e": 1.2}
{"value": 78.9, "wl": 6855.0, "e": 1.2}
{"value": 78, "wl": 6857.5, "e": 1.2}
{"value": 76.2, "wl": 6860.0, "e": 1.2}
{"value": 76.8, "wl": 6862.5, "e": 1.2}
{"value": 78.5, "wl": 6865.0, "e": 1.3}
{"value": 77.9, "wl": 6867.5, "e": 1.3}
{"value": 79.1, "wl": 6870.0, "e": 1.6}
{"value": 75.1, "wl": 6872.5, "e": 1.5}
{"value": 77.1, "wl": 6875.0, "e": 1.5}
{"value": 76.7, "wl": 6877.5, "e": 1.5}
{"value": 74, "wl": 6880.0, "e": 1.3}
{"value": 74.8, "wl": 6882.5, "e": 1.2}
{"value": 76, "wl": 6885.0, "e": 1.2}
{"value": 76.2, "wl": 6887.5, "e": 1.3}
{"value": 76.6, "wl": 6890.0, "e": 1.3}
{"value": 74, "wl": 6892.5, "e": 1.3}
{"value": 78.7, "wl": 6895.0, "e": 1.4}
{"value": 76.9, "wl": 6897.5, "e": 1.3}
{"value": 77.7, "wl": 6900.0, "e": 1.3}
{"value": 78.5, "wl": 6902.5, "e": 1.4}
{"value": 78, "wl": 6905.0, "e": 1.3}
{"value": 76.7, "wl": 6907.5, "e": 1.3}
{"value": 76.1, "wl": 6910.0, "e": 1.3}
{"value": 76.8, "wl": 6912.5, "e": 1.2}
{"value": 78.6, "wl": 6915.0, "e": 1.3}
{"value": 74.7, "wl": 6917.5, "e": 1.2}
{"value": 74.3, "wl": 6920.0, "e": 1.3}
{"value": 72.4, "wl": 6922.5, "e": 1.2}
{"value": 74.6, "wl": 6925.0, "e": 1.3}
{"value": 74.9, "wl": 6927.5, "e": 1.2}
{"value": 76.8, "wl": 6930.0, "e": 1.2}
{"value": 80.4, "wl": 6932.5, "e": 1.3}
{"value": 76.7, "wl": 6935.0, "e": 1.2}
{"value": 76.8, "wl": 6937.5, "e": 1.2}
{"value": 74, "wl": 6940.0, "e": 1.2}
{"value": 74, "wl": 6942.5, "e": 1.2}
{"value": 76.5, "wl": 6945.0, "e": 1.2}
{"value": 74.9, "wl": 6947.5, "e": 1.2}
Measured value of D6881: 76.5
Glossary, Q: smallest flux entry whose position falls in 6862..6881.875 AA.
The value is 74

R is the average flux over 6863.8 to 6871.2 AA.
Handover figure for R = 78.5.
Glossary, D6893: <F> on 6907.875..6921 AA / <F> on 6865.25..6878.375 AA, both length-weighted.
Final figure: 1.0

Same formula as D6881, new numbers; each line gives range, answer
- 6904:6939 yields 76.2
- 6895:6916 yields 77.5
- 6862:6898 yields 76.5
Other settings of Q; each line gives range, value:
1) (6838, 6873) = 74.3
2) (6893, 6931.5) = 72.4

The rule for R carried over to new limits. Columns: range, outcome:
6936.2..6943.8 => 75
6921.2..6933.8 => 75.8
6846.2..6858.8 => 77.3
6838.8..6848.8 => 75.3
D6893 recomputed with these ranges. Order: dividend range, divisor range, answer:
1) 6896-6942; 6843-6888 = 1.00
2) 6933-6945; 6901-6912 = 0.98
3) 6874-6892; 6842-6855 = 1.00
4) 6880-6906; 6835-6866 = 1.00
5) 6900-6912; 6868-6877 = 1.00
